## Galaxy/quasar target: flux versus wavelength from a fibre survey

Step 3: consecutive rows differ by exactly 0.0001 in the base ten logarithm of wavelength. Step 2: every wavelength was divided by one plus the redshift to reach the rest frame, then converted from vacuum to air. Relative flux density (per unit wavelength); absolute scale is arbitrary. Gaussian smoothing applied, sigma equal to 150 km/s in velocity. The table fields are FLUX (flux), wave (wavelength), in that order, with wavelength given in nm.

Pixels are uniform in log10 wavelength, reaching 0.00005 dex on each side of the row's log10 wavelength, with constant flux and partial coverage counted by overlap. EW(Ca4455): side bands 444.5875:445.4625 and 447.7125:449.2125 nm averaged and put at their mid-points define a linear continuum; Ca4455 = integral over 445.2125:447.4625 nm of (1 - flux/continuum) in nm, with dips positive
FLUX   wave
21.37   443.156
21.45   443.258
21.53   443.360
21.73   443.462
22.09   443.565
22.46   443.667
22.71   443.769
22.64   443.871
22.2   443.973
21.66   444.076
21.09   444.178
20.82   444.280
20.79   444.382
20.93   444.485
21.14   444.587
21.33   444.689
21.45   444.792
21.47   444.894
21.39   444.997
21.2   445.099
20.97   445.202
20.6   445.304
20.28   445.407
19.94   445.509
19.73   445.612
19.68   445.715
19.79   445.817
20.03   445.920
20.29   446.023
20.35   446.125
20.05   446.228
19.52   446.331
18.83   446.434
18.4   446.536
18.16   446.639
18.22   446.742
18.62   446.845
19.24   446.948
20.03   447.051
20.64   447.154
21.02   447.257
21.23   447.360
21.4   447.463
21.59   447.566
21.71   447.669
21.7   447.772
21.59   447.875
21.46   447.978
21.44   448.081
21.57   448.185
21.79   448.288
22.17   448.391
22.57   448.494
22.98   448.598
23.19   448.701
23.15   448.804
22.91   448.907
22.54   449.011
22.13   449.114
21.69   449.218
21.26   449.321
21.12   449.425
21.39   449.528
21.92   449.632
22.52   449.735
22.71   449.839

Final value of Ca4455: 0.18 nm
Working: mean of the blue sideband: 21.1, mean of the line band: 19.8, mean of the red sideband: 22.2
